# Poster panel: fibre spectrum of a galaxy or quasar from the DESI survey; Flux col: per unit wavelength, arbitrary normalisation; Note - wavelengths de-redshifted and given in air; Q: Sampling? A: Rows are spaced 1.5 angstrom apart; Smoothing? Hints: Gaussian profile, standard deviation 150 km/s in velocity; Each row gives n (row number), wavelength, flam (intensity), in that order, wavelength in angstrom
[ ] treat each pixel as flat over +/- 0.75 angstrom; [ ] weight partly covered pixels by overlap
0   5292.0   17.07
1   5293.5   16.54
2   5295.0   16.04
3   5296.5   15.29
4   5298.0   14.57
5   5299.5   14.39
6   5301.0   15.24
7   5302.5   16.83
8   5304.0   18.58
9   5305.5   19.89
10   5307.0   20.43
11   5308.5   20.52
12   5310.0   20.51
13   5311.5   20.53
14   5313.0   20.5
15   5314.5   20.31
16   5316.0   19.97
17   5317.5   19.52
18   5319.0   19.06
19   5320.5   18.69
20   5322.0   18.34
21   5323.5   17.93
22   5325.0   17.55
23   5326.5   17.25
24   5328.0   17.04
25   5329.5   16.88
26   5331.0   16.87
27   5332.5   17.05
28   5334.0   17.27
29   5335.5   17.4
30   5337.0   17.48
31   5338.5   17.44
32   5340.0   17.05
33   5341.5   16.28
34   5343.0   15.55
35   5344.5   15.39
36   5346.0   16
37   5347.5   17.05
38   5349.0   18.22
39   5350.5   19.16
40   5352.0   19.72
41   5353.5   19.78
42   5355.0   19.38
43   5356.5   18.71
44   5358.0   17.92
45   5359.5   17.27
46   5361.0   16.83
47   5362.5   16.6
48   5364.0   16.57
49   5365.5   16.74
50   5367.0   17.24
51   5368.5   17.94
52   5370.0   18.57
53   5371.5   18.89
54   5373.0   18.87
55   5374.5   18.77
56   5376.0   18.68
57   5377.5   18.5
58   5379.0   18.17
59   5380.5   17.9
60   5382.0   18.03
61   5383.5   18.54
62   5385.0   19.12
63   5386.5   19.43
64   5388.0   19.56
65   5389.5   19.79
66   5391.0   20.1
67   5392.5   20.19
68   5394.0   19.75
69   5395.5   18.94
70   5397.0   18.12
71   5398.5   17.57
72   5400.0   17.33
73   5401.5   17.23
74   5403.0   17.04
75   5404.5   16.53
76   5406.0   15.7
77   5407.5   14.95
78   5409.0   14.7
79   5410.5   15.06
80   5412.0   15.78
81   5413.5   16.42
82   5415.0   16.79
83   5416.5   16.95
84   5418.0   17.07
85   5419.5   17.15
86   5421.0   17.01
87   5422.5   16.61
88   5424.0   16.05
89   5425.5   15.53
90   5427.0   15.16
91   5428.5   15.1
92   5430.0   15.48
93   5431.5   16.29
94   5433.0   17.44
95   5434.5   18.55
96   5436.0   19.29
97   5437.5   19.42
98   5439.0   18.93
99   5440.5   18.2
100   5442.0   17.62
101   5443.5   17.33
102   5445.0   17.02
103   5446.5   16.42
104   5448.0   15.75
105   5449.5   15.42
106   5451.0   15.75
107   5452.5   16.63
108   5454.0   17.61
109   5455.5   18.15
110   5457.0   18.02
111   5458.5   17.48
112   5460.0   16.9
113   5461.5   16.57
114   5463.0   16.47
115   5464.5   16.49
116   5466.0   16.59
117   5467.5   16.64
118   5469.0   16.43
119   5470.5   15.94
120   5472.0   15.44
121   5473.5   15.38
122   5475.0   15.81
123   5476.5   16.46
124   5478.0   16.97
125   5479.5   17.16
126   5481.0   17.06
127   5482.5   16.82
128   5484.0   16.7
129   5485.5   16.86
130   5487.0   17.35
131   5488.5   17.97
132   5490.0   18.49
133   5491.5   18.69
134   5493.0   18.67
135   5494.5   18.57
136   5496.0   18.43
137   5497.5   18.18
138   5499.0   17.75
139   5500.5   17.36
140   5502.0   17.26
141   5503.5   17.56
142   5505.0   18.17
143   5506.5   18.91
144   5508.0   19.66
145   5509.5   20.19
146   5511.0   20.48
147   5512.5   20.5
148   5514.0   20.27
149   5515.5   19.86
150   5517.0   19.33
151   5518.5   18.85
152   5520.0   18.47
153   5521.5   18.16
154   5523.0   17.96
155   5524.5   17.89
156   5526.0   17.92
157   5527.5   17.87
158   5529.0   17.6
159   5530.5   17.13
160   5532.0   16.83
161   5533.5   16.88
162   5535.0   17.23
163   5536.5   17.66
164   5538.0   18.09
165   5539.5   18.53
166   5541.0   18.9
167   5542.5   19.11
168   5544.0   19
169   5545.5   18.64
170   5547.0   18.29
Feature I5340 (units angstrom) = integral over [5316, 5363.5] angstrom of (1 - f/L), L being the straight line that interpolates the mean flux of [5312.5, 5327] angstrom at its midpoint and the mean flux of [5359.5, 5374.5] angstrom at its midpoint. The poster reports 1.8 angstrom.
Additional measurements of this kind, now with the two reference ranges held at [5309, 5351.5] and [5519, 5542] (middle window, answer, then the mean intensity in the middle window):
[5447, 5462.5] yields 0.93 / 16.8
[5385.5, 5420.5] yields 0.83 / 17.5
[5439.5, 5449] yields 0.44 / 17.1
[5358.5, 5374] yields 0.31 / 17.6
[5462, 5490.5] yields 1.91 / 16.7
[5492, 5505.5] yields -0.11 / 18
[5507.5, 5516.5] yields -1.16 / 20.2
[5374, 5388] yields -0.54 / 18.6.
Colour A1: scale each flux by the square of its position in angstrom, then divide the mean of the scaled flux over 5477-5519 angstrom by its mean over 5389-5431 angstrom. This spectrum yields 1.12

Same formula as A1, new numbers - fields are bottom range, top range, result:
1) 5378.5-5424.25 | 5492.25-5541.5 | 1.09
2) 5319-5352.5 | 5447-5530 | 1.07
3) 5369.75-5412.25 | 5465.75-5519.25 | 1.03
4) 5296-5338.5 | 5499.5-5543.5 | 1.10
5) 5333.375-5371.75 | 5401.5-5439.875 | 0.97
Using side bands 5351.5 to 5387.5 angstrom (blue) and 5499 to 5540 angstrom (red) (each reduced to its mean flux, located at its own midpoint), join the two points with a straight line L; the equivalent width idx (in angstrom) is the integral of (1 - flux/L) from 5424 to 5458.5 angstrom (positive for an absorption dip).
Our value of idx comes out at 2.4 angstrom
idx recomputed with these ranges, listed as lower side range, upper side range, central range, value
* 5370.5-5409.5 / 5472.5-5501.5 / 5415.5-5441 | 1.2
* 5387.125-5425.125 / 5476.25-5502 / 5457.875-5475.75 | 1.2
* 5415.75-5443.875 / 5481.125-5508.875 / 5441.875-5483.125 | 2.1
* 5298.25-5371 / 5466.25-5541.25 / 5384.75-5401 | -1.0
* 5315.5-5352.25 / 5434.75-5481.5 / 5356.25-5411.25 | -1.8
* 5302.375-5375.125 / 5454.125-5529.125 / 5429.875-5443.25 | -0.1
